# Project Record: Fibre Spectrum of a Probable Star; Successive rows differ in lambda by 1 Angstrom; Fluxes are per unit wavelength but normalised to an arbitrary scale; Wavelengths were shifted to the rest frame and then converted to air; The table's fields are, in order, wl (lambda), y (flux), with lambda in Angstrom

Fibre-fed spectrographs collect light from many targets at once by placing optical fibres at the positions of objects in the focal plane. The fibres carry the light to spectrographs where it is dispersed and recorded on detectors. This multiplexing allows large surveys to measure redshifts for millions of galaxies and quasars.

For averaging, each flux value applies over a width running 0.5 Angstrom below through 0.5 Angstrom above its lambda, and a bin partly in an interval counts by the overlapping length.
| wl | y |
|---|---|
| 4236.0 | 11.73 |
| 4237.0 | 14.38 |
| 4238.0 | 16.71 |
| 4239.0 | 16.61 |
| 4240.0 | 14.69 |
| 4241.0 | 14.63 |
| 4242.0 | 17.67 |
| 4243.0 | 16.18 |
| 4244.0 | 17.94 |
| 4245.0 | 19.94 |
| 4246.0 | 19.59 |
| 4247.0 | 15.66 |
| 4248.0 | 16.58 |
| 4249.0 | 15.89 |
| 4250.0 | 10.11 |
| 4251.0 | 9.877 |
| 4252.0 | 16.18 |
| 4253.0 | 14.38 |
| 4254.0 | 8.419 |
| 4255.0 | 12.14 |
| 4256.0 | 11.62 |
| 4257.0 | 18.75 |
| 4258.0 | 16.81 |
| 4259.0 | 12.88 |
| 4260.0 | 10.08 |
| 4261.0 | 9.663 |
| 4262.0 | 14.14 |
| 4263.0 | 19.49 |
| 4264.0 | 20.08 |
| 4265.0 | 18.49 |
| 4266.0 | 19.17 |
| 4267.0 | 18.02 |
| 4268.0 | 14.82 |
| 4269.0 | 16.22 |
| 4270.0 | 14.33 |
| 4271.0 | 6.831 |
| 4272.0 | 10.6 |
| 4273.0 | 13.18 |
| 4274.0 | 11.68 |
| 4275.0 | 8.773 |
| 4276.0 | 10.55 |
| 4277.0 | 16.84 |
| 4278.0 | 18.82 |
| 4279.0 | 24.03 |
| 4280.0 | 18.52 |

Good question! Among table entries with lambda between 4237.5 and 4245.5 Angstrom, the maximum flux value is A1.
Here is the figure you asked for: 19.94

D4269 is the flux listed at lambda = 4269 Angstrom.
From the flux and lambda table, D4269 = 16.22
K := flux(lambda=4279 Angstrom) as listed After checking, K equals 24.03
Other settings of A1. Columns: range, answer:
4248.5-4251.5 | 15.89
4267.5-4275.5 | 16.22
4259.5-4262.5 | 14.14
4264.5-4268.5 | 19.17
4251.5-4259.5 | 18.75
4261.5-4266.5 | 20.08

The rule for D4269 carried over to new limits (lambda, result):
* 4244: 17.94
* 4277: 16.84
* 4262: 14.14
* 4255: 12.14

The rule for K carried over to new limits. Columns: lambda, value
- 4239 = 16.61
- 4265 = 18.49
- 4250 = 10.11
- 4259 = 12.88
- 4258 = 16.81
